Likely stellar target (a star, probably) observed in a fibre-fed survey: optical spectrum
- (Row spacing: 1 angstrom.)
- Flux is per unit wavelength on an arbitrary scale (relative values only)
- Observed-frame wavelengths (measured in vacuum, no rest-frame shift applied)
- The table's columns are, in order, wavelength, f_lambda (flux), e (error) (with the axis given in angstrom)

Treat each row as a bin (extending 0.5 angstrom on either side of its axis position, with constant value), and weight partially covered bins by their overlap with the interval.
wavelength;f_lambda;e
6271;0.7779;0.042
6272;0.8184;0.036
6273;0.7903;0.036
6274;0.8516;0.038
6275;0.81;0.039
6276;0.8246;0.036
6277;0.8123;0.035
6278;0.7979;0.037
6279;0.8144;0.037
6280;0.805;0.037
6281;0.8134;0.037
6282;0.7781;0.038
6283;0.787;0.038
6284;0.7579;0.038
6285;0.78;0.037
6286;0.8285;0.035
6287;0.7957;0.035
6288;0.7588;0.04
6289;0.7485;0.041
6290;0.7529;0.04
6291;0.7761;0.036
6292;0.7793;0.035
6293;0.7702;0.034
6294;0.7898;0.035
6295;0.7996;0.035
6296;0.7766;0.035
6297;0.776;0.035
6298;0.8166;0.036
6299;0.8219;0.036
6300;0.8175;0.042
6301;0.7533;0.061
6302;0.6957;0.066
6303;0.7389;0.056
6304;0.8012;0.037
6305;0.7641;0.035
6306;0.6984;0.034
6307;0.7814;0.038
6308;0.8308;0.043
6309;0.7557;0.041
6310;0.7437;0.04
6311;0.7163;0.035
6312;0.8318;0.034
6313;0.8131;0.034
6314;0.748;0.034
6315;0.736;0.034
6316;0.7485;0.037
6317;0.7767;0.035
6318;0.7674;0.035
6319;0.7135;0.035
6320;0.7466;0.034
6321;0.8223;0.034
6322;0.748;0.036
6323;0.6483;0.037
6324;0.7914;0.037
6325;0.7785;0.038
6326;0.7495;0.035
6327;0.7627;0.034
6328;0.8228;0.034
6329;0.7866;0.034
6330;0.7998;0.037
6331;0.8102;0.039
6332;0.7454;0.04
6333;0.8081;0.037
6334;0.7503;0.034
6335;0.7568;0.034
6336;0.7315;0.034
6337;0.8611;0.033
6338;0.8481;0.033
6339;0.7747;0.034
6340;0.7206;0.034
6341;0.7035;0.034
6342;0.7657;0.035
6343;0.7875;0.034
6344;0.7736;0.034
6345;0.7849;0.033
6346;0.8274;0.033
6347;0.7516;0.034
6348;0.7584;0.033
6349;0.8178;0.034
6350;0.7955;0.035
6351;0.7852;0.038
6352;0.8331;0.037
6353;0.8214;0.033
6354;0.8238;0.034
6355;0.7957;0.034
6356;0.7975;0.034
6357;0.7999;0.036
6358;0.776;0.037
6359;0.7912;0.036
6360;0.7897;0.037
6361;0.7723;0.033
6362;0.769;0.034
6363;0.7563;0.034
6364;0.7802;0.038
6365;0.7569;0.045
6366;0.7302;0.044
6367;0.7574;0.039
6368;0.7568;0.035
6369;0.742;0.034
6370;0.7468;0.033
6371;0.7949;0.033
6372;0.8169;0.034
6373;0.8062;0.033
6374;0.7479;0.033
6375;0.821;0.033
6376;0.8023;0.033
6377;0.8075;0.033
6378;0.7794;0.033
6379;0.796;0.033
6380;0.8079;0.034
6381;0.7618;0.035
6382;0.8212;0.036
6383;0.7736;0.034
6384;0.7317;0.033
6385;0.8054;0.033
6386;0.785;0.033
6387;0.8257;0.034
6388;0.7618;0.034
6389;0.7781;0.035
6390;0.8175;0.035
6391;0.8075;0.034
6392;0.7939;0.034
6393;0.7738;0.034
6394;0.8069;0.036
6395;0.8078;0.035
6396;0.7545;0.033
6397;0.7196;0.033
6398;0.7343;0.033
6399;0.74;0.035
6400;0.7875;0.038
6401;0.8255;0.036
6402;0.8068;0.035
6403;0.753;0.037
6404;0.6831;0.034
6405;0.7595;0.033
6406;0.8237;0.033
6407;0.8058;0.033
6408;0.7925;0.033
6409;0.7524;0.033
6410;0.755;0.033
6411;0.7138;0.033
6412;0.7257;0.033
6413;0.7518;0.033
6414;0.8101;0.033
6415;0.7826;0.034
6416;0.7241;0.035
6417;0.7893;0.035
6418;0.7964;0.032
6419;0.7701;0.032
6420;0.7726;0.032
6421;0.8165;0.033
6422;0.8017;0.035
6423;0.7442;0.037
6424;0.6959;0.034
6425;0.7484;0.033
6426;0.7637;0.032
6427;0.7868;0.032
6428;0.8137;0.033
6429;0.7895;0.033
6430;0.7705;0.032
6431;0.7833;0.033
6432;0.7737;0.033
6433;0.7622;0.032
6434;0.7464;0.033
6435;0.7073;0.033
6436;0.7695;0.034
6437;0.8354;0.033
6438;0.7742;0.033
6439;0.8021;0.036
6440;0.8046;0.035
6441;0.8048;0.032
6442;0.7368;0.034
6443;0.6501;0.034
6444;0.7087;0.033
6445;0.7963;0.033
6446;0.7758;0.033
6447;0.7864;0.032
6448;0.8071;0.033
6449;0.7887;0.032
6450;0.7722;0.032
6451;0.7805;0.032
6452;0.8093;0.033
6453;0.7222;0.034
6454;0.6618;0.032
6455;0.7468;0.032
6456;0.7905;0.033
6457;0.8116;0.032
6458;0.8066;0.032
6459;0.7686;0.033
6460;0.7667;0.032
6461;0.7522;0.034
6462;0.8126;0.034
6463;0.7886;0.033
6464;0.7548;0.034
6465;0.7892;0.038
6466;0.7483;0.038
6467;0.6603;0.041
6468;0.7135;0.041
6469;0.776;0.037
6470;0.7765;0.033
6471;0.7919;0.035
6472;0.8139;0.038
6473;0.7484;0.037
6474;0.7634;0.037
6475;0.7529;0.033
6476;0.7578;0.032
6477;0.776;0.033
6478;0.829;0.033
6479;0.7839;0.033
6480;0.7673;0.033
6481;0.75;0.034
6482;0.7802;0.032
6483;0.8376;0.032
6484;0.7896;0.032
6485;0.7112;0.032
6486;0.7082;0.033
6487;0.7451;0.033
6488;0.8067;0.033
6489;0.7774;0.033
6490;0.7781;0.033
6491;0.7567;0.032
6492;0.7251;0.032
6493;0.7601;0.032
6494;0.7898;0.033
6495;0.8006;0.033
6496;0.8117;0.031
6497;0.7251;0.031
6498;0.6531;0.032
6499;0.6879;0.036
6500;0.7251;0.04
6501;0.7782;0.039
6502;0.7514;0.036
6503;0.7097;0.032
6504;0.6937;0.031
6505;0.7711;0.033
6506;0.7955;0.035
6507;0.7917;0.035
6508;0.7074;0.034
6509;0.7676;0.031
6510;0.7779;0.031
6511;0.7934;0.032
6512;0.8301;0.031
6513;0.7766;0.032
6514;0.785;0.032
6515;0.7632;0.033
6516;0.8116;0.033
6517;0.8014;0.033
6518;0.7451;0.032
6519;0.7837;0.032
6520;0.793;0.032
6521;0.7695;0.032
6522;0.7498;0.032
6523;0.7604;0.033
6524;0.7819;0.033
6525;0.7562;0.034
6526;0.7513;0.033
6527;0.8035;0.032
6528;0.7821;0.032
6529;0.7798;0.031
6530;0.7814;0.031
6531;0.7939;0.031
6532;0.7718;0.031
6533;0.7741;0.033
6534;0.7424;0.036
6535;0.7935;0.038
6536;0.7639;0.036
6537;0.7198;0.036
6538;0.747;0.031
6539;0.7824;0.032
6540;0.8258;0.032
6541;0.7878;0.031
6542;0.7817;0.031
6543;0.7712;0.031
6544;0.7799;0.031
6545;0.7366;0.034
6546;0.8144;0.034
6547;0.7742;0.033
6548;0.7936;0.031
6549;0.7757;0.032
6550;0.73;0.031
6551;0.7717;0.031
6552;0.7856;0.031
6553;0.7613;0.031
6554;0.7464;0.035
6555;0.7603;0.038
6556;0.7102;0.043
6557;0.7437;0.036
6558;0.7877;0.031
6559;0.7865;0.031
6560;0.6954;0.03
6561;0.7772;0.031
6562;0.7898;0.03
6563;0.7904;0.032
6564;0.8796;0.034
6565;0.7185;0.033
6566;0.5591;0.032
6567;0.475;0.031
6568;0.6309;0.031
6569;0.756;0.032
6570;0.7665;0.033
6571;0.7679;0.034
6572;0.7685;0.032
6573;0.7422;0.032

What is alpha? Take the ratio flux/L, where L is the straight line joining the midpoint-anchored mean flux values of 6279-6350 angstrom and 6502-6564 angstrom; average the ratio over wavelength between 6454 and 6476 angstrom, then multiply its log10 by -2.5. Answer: 0.01 mag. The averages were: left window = 0.774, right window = 0.771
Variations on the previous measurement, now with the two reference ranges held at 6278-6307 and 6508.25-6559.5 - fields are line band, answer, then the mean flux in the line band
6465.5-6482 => 0.02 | 0.764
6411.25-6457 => 0.01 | 0.768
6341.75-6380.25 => -0.01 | 0.785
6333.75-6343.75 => 0.01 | 0.771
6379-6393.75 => -0.02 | 0.789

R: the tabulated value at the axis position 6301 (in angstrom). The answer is 0.7533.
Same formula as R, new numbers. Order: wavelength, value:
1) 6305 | 0.7641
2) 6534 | 0.7424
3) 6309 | 0.7557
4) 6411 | 0.7138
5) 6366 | 0.7302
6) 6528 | 0.7821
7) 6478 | 0.829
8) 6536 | 0.7639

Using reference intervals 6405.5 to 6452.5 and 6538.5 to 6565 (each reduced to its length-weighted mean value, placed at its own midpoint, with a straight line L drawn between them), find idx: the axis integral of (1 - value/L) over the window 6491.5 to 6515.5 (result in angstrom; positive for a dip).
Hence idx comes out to 0.49 angstrom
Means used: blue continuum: 0.772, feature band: 0.757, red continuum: 0.774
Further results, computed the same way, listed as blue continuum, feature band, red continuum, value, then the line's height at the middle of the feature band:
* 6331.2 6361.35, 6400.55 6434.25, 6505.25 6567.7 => 0.31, 0.778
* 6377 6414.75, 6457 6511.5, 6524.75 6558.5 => 0.72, 0.773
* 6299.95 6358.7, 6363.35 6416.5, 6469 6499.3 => -0.31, 0.771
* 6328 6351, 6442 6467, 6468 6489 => 0.32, 0.774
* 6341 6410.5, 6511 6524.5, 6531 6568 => -0.39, 0.759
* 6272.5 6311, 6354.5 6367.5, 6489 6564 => 0.06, 0.778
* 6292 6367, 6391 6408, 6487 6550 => -0.05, 0.773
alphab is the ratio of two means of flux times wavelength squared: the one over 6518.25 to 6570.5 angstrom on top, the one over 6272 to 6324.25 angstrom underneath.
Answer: 1.1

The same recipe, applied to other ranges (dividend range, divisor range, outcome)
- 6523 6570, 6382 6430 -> 1.02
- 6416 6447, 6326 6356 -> 1.01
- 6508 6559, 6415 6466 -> 1.03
